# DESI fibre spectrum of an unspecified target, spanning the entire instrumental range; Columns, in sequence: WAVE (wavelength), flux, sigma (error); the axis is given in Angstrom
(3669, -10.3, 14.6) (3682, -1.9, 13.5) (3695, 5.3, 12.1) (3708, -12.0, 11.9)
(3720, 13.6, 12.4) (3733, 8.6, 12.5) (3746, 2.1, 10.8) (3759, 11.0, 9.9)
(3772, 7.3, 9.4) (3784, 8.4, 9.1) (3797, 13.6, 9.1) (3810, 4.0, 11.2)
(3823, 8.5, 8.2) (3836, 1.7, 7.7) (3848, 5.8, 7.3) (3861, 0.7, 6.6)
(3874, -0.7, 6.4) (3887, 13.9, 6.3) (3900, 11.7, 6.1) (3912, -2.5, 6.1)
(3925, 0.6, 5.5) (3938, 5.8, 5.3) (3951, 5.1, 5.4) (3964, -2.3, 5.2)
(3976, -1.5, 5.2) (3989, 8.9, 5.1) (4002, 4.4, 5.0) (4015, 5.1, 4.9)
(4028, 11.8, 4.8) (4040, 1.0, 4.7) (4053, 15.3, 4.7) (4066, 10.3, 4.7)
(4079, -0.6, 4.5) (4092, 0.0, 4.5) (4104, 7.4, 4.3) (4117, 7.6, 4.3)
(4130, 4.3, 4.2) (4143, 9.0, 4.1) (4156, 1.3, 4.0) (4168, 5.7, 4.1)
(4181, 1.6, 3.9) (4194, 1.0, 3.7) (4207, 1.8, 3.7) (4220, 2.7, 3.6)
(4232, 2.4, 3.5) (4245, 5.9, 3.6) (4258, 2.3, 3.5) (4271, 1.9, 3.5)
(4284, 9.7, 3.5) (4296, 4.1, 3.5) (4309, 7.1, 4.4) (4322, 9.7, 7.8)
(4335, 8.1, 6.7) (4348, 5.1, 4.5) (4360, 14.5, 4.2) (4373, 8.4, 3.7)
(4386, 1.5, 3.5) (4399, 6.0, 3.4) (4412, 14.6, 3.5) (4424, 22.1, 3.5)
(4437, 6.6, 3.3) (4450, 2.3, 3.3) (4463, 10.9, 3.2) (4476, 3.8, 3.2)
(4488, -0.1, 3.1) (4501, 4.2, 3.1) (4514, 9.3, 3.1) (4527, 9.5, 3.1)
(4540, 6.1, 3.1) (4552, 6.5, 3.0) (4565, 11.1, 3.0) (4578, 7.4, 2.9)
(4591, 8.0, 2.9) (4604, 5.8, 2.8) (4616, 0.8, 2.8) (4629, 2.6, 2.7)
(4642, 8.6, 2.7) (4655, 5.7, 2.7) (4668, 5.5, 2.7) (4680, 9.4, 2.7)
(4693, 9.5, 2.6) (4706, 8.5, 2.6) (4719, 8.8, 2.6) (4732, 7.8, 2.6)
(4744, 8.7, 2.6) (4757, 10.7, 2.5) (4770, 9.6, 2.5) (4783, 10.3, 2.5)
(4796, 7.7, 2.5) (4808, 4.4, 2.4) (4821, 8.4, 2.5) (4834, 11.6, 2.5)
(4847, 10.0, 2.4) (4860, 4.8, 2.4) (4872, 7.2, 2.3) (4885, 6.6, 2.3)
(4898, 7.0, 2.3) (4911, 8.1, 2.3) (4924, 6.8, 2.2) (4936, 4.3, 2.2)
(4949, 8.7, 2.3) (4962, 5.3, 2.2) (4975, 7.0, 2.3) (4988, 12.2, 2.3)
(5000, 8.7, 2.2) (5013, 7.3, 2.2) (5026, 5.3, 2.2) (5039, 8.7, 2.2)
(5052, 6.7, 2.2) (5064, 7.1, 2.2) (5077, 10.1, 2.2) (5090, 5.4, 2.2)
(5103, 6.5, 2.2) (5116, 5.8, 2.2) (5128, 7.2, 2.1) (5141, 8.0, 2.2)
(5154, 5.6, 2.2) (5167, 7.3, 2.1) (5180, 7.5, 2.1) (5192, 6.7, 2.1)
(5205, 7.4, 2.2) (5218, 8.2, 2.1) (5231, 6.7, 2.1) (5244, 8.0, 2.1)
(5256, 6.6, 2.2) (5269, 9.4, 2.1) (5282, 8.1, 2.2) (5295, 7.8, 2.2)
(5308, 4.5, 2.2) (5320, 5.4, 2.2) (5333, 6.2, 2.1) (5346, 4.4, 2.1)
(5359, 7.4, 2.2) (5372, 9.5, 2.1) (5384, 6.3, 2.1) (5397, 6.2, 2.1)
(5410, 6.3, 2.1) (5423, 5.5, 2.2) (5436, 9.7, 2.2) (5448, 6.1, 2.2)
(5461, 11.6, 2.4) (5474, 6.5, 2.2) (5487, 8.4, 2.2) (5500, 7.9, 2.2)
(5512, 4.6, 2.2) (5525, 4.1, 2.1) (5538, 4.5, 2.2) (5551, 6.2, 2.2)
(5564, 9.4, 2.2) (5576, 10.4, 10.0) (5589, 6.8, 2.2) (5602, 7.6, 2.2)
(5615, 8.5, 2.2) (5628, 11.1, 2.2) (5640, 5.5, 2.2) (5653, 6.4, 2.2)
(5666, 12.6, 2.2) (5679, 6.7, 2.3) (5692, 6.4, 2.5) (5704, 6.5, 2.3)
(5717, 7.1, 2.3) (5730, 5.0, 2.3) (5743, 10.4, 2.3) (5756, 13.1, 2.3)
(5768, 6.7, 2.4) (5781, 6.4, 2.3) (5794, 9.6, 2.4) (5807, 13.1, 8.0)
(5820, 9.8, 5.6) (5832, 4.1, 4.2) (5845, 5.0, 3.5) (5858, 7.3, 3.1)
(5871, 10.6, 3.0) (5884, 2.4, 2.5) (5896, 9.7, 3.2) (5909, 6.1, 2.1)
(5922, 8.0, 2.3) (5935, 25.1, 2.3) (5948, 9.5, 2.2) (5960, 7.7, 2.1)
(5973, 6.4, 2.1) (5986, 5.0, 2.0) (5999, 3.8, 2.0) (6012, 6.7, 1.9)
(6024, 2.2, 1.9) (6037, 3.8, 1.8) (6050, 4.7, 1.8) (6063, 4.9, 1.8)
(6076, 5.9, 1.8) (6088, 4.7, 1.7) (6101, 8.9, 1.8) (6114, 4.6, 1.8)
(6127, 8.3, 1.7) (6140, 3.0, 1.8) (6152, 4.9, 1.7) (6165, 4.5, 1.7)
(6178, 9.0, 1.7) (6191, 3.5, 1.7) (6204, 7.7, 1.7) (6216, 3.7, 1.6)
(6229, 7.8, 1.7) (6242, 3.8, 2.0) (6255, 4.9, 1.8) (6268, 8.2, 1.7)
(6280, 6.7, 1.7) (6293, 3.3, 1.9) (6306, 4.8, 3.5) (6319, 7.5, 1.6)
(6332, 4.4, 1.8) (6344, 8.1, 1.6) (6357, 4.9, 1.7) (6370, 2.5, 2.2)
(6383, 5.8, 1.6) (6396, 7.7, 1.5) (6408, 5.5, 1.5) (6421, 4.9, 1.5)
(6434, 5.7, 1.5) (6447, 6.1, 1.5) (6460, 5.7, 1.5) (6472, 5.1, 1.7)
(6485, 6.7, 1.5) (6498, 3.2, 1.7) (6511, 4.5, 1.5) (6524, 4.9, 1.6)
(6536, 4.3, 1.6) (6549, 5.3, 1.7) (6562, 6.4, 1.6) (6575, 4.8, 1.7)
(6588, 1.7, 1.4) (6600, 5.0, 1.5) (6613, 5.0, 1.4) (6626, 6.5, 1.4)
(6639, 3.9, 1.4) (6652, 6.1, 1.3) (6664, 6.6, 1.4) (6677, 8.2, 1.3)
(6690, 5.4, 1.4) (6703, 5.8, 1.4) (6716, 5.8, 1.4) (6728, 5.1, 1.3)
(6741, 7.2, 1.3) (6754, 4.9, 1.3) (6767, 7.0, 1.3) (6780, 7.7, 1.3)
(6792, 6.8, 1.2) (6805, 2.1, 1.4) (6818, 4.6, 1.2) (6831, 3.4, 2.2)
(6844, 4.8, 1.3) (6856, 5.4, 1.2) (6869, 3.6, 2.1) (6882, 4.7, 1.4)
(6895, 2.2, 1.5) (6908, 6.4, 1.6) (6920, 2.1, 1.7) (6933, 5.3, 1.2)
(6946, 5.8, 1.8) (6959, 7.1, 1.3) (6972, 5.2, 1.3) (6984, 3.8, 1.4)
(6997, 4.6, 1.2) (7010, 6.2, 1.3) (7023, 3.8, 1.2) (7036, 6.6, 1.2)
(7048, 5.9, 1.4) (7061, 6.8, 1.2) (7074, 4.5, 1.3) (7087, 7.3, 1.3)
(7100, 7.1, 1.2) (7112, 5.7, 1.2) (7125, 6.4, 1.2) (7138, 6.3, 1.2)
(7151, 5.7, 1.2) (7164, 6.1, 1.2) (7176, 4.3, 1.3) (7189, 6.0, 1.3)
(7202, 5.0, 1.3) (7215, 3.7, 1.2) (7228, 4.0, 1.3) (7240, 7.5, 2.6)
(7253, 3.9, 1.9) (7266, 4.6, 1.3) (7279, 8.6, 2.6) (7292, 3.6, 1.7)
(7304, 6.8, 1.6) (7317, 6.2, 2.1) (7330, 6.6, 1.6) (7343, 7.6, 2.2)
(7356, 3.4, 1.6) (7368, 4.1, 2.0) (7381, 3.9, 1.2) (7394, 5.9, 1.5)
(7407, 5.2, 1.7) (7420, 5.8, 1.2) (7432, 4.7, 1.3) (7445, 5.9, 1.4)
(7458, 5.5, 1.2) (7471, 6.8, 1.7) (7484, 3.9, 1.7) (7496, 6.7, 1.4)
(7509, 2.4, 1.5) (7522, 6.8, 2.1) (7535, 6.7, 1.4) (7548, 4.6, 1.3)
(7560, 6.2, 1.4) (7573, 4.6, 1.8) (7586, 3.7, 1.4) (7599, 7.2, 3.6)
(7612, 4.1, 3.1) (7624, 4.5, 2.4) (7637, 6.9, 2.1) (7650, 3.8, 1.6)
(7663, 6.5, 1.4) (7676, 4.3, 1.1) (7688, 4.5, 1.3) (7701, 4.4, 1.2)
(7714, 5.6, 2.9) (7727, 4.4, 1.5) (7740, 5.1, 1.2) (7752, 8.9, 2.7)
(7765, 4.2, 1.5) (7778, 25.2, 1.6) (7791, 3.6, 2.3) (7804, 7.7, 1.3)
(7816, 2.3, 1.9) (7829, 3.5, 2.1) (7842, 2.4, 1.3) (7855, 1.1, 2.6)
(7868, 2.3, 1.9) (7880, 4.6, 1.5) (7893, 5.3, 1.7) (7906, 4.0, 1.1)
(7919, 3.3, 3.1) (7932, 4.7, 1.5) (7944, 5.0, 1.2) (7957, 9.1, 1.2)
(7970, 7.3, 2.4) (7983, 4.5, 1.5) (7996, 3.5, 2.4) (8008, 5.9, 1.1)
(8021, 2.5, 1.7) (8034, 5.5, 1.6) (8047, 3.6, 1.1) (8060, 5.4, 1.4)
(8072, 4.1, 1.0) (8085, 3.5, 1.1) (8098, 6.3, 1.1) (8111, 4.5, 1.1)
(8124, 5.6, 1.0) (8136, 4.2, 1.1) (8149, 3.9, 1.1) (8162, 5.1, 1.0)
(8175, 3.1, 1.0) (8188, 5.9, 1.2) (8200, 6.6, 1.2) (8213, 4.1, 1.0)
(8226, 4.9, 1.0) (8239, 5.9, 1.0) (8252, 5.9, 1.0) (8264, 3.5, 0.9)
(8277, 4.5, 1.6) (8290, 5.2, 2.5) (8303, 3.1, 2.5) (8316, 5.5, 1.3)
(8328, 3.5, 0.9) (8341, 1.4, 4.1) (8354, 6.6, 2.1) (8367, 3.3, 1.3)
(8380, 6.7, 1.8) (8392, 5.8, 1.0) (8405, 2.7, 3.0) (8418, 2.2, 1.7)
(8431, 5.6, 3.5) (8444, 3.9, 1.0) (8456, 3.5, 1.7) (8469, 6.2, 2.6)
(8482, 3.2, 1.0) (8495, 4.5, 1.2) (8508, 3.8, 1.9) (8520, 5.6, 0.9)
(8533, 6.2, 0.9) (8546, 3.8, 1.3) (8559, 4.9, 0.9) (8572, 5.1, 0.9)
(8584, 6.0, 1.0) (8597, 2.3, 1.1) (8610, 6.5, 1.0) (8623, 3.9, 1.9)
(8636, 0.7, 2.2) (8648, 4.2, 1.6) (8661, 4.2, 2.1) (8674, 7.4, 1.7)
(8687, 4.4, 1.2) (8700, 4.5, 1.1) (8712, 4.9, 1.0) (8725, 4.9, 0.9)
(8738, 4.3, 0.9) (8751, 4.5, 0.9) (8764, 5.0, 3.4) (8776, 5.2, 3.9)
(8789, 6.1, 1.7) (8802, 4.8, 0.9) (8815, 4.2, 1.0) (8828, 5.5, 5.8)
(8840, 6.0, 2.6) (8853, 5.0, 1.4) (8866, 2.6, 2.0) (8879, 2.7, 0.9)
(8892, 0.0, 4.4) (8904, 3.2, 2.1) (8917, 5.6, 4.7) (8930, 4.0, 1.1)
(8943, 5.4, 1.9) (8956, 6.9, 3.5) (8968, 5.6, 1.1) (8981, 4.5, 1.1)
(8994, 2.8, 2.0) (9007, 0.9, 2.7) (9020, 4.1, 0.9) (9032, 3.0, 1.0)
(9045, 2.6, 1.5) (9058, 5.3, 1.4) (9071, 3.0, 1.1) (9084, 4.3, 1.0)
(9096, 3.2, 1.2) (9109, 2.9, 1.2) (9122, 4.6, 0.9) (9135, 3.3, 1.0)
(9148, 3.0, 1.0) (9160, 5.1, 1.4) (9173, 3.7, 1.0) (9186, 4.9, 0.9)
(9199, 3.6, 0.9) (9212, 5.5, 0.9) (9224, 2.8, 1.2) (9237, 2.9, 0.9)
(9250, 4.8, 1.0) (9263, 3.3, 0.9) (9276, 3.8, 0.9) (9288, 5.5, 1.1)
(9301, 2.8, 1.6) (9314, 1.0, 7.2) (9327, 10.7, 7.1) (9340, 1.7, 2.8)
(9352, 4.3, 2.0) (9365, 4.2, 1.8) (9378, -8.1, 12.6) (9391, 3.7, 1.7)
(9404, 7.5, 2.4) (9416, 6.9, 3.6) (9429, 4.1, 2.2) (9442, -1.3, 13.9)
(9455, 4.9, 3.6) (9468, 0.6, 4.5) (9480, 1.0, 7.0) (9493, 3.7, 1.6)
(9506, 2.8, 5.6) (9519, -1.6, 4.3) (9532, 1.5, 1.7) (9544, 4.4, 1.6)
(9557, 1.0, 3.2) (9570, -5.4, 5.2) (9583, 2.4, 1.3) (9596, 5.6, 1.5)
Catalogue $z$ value 0.185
